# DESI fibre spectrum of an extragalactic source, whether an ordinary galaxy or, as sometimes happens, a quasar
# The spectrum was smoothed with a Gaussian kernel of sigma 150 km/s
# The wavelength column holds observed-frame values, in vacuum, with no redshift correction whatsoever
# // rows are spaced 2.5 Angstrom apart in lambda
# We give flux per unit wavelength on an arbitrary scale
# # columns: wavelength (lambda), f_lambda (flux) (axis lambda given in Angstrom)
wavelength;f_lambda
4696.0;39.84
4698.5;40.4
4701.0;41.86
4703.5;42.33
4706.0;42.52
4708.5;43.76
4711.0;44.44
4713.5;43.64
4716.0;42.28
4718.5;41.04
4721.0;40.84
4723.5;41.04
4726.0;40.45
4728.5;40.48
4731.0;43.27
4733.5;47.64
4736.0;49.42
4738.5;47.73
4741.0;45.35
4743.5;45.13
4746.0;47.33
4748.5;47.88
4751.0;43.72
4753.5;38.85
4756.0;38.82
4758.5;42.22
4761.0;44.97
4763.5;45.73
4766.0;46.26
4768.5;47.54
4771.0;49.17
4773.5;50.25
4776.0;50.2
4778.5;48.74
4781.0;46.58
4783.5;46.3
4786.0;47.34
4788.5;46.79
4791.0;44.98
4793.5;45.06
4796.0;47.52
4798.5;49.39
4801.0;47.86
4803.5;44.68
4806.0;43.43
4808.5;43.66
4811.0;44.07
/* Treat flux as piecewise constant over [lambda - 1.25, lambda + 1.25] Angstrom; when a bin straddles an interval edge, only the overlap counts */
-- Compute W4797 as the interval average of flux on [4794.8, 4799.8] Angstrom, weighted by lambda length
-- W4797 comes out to 48.5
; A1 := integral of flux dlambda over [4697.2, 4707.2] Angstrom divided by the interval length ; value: 41.8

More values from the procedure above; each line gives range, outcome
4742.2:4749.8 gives 46.8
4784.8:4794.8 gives 46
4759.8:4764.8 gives 45.4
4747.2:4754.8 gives 43.5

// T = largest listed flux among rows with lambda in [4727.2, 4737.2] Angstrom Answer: 49.42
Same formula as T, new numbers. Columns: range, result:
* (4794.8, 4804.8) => 49.39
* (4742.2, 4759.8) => 47.88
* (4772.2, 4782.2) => 50.25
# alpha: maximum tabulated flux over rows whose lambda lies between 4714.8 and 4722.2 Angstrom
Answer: 42.28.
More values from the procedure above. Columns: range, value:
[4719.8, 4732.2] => 43.27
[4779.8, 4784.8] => 46.58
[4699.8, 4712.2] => 44.44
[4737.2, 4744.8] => 47.73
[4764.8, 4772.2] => 49.17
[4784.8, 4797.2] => 47.52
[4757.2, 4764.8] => 45.73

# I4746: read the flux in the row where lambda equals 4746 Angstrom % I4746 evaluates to 47.33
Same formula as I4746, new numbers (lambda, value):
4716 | 42.28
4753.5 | 38.85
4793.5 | 45.06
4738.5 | 47.73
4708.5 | 43.76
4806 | 43.43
